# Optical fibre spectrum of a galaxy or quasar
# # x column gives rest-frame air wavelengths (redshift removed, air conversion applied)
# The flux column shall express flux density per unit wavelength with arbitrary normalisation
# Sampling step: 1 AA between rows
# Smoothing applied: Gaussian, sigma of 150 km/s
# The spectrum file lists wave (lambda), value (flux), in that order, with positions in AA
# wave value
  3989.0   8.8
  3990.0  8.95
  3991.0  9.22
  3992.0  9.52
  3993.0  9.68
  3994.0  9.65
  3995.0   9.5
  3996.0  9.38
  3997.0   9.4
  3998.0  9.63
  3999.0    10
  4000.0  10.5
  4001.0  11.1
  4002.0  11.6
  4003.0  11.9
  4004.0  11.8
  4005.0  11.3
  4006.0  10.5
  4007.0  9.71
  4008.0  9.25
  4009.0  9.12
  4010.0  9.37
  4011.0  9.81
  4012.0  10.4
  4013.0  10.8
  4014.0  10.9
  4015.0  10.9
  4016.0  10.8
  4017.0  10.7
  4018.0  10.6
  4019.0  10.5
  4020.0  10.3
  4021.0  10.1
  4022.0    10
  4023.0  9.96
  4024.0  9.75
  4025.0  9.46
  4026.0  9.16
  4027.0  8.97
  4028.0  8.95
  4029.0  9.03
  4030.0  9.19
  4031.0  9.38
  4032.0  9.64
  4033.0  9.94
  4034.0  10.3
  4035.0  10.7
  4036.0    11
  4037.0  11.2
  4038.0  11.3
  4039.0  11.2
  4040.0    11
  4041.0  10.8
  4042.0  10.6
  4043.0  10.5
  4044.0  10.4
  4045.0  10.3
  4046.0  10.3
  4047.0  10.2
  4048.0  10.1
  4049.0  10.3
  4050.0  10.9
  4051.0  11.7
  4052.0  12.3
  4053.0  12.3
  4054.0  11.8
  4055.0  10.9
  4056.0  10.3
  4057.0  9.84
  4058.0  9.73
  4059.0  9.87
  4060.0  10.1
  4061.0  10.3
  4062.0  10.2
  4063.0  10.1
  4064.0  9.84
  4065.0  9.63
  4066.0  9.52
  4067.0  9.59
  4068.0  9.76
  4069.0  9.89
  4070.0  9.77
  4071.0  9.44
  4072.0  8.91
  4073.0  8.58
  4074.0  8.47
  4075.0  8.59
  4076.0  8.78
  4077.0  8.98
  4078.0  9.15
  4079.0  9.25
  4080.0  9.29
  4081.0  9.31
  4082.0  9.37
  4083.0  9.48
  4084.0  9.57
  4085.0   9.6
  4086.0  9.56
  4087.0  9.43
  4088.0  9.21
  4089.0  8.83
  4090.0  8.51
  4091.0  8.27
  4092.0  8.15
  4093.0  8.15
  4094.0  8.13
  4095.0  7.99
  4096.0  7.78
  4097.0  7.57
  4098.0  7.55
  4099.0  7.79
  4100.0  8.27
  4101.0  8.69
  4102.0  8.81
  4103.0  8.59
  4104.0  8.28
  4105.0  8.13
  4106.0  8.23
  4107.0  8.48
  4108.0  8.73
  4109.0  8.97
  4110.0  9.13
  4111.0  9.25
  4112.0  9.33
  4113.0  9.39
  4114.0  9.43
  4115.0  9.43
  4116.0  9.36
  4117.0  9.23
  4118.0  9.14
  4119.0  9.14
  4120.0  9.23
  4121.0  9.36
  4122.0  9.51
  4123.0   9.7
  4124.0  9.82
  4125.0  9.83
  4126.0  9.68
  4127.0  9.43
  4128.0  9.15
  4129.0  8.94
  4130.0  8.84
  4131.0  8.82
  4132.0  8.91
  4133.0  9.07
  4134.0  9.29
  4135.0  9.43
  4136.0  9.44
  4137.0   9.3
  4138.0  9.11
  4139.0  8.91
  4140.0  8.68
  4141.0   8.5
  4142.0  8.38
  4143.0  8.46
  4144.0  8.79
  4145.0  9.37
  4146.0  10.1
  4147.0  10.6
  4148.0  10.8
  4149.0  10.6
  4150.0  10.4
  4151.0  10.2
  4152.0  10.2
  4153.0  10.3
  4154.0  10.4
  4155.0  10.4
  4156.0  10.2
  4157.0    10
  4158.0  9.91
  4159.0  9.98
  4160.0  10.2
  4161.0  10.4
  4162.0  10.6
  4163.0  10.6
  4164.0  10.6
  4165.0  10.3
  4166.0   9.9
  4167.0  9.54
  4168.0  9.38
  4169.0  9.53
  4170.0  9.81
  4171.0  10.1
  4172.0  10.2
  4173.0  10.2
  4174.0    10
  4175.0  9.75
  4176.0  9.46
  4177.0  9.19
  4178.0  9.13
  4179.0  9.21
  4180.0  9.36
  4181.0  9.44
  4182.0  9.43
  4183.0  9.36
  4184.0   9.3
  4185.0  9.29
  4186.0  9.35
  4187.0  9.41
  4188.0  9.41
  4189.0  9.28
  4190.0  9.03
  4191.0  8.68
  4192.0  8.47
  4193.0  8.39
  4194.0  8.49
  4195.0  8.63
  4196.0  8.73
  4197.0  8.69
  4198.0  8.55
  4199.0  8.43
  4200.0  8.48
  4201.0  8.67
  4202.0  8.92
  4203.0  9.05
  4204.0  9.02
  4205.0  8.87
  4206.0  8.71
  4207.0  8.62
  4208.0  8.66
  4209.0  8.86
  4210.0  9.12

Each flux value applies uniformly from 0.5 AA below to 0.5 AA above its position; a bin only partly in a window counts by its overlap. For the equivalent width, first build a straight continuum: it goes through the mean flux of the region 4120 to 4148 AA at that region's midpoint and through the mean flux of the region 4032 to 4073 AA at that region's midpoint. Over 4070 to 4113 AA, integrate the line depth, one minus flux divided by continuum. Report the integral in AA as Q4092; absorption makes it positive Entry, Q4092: 4.8 AA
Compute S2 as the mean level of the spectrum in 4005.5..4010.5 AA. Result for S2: 9.59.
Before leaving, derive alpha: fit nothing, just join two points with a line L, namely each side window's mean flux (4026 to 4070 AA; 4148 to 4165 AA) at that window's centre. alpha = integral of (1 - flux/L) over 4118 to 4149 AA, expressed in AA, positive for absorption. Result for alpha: 3.1 AA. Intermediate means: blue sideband 10.3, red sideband 10.3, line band 9.31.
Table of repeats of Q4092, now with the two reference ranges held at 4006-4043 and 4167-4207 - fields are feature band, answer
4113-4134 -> 0.5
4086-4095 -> 1.1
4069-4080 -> 0.9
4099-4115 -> 1.4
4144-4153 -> -0.8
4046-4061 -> -1.1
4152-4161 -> -0.8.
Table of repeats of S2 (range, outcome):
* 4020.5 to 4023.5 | 10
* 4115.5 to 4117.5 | 9.29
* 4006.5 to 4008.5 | 9.48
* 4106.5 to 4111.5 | 8.91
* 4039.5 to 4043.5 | 10.7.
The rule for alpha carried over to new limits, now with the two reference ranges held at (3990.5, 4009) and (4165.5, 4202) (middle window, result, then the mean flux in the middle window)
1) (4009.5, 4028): -0.05 AA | 10.1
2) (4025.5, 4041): -0.14 AA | 10.1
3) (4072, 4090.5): 1.23 AA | 9.1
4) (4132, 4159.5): -0.66 AA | 9.65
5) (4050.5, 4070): -1.04 AA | 10.4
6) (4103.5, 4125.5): 1.01 AA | 9.14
